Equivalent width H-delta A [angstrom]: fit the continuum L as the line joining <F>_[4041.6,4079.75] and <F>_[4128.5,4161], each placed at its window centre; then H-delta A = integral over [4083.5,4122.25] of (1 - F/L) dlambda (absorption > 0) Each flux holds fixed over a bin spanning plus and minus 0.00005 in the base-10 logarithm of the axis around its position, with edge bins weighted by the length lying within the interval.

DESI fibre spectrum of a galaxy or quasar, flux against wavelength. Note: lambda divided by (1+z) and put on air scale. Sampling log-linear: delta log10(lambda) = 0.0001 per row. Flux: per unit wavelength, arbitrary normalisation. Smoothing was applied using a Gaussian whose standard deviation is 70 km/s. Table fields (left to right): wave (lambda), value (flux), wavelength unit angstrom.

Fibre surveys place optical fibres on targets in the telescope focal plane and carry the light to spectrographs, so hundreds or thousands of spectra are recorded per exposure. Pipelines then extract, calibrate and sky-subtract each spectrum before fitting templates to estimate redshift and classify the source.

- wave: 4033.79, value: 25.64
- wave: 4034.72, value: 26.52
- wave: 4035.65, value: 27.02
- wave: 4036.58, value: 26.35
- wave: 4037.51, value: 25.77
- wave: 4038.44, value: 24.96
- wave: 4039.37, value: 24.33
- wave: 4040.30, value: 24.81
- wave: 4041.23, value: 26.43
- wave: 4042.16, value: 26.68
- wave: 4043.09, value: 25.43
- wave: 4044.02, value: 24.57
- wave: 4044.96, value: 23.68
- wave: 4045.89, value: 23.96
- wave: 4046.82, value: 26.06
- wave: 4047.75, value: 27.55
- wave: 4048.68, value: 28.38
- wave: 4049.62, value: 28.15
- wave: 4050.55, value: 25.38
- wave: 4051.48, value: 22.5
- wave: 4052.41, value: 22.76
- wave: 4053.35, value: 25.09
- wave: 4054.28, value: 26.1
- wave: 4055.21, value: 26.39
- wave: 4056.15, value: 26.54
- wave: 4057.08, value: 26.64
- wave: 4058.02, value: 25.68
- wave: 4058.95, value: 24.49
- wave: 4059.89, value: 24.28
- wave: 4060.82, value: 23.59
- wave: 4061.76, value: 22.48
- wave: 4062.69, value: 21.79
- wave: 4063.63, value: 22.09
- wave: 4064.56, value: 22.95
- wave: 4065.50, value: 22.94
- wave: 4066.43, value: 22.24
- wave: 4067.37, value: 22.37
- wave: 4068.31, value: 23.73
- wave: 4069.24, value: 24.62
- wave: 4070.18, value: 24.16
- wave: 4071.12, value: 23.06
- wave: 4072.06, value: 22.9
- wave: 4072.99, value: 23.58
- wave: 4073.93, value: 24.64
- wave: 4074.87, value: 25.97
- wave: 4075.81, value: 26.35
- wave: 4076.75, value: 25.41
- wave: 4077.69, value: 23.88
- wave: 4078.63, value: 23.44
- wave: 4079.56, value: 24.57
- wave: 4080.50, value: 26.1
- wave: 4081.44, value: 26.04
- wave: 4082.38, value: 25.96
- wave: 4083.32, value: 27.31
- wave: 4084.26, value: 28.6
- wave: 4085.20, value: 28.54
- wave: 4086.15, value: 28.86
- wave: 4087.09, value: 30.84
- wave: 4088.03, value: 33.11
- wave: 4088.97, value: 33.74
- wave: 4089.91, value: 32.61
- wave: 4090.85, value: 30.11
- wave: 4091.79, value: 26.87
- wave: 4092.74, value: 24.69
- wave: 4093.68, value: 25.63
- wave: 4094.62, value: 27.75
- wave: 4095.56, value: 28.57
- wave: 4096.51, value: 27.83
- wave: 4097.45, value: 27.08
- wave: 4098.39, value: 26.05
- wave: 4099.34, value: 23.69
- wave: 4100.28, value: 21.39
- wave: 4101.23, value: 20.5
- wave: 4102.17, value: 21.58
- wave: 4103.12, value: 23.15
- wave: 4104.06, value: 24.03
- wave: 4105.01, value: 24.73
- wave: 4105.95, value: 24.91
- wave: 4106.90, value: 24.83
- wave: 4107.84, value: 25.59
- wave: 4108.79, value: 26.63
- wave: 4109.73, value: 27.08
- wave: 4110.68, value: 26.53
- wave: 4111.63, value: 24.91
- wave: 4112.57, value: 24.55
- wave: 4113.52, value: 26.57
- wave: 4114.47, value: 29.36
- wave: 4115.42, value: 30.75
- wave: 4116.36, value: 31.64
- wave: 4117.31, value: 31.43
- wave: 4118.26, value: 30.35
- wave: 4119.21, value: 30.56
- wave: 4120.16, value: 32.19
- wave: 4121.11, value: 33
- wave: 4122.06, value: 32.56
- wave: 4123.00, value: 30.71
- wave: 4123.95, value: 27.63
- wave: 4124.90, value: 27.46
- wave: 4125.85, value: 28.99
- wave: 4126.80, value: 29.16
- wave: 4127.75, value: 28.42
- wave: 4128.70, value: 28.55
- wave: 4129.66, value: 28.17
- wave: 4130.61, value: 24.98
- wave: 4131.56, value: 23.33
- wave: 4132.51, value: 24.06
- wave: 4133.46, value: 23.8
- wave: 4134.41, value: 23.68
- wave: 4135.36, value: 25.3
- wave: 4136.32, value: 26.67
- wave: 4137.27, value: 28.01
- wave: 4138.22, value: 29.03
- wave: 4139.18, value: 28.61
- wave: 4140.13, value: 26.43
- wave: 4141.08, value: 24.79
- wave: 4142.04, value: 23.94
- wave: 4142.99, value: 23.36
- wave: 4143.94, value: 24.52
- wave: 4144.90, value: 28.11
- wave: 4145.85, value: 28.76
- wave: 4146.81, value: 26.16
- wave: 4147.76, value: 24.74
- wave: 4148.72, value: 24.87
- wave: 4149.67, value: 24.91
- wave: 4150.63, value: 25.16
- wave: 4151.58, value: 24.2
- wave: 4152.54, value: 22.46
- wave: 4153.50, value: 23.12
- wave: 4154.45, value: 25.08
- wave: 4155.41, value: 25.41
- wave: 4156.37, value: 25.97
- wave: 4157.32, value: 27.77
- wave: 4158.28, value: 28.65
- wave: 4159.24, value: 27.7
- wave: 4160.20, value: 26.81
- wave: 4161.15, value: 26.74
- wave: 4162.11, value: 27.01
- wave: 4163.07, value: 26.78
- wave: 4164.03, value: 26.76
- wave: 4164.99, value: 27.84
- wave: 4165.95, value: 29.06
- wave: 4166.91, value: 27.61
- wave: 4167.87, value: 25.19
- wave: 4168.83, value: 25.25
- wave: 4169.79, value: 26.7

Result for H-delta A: -3.74 angstrom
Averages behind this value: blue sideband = 24.6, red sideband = 25.8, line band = 27.6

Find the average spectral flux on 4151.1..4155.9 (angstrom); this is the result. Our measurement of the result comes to 24.1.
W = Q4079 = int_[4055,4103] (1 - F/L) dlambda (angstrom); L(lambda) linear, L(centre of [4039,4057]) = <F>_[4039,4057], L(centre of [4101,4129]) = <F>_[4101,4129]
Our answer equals 1.8 angstrom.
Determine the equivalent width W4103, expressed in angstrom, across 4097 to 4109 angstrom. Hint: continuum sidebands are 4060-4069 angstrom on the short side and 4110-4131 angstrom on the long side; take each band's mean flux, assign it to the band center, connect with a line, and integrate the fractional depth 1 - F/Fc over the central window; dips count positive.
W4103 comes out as 1.3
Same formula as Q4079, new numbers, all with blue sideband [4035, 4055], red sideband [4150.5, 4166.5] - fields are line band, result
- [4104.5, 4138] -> -2.04 angstrom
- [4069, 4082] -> 0.56 angstrom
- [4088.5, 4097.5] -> -0.94 angstrom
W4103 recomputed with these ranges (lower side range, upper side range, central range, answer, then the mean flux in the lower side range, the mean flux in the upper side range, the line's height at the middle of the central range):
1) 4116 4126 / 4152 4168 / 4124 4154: 2.89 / 30.6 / 26.5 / 28.7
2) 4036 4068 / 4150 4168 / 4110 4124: -2.09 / 24.8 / 26.3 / 25.7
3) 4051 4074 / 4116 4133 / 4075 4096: -1.49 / 23.9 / 29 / 25.8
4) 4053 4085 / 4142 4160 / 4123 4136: -0.64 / 24.6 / 25.6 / 25.3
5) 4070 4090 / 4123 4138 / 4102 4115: 0.63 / 26.7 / 26.7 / 26.7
